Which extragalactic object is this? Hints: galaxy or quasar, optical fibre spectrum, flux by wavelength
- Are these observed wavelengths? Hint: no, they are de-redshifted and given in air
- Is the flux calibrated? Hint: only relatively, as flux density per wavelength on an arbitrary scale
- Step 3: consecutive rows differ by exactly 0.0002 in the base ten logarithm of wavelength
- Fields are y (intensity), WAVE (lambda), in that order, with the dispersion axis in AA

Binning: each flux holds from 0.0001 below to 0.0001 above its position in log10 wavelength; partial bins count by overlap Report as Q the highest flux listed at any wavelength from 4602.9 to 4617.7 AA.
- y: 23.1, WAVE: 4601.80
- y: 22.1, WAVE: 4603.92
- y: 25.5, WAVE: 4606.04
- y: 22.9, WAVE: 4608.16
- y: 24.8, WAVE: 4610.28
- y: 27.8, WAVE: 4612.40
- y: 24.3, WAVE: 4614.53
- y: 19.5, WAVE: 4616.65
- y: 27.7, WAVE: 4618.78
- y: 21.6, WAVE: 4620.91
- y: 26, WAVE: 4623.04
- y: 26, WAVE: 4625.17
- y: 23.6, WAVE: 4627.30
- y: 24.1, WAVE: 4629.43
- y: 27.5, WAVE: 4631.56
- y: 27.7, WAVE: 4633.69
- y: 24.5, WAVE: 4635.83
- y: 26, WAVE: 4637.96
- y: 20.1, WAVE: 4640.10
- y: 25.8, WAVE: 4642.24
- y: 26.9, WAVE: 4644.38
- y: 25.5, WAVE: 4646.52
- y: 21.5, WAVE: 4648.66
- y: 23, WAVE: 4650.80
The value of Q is 27.8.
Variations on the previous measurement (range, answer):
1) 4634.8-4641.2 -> 26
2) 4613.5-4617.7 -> 24.3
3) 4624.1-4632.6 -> 27.5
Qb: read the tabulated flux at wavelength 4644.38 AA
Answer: 26.9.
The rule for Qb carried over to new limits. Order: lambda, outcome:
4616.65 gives 19.5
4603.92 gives 22.1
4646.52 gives 25.5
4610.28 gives 24.8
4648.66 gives 21.5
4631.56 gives 27.5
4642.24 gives 25.8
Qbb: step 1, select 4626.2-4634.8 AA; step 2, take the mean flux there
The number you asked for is 25.7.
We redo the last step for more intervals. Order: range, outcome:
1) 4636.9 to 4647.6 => 24.8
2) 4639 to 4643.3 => 22.9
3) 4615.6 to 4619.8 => 23.6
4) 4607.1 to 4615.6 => 25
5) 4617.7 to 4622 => 24.6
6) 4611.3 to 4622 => 24.2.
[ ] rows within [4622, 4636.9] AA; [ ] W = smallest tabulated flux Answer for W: 23.6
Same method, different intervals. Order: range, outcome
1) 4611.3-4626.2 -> 19.5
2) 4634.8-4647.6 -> 20.1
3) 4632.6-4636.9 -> 24.5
